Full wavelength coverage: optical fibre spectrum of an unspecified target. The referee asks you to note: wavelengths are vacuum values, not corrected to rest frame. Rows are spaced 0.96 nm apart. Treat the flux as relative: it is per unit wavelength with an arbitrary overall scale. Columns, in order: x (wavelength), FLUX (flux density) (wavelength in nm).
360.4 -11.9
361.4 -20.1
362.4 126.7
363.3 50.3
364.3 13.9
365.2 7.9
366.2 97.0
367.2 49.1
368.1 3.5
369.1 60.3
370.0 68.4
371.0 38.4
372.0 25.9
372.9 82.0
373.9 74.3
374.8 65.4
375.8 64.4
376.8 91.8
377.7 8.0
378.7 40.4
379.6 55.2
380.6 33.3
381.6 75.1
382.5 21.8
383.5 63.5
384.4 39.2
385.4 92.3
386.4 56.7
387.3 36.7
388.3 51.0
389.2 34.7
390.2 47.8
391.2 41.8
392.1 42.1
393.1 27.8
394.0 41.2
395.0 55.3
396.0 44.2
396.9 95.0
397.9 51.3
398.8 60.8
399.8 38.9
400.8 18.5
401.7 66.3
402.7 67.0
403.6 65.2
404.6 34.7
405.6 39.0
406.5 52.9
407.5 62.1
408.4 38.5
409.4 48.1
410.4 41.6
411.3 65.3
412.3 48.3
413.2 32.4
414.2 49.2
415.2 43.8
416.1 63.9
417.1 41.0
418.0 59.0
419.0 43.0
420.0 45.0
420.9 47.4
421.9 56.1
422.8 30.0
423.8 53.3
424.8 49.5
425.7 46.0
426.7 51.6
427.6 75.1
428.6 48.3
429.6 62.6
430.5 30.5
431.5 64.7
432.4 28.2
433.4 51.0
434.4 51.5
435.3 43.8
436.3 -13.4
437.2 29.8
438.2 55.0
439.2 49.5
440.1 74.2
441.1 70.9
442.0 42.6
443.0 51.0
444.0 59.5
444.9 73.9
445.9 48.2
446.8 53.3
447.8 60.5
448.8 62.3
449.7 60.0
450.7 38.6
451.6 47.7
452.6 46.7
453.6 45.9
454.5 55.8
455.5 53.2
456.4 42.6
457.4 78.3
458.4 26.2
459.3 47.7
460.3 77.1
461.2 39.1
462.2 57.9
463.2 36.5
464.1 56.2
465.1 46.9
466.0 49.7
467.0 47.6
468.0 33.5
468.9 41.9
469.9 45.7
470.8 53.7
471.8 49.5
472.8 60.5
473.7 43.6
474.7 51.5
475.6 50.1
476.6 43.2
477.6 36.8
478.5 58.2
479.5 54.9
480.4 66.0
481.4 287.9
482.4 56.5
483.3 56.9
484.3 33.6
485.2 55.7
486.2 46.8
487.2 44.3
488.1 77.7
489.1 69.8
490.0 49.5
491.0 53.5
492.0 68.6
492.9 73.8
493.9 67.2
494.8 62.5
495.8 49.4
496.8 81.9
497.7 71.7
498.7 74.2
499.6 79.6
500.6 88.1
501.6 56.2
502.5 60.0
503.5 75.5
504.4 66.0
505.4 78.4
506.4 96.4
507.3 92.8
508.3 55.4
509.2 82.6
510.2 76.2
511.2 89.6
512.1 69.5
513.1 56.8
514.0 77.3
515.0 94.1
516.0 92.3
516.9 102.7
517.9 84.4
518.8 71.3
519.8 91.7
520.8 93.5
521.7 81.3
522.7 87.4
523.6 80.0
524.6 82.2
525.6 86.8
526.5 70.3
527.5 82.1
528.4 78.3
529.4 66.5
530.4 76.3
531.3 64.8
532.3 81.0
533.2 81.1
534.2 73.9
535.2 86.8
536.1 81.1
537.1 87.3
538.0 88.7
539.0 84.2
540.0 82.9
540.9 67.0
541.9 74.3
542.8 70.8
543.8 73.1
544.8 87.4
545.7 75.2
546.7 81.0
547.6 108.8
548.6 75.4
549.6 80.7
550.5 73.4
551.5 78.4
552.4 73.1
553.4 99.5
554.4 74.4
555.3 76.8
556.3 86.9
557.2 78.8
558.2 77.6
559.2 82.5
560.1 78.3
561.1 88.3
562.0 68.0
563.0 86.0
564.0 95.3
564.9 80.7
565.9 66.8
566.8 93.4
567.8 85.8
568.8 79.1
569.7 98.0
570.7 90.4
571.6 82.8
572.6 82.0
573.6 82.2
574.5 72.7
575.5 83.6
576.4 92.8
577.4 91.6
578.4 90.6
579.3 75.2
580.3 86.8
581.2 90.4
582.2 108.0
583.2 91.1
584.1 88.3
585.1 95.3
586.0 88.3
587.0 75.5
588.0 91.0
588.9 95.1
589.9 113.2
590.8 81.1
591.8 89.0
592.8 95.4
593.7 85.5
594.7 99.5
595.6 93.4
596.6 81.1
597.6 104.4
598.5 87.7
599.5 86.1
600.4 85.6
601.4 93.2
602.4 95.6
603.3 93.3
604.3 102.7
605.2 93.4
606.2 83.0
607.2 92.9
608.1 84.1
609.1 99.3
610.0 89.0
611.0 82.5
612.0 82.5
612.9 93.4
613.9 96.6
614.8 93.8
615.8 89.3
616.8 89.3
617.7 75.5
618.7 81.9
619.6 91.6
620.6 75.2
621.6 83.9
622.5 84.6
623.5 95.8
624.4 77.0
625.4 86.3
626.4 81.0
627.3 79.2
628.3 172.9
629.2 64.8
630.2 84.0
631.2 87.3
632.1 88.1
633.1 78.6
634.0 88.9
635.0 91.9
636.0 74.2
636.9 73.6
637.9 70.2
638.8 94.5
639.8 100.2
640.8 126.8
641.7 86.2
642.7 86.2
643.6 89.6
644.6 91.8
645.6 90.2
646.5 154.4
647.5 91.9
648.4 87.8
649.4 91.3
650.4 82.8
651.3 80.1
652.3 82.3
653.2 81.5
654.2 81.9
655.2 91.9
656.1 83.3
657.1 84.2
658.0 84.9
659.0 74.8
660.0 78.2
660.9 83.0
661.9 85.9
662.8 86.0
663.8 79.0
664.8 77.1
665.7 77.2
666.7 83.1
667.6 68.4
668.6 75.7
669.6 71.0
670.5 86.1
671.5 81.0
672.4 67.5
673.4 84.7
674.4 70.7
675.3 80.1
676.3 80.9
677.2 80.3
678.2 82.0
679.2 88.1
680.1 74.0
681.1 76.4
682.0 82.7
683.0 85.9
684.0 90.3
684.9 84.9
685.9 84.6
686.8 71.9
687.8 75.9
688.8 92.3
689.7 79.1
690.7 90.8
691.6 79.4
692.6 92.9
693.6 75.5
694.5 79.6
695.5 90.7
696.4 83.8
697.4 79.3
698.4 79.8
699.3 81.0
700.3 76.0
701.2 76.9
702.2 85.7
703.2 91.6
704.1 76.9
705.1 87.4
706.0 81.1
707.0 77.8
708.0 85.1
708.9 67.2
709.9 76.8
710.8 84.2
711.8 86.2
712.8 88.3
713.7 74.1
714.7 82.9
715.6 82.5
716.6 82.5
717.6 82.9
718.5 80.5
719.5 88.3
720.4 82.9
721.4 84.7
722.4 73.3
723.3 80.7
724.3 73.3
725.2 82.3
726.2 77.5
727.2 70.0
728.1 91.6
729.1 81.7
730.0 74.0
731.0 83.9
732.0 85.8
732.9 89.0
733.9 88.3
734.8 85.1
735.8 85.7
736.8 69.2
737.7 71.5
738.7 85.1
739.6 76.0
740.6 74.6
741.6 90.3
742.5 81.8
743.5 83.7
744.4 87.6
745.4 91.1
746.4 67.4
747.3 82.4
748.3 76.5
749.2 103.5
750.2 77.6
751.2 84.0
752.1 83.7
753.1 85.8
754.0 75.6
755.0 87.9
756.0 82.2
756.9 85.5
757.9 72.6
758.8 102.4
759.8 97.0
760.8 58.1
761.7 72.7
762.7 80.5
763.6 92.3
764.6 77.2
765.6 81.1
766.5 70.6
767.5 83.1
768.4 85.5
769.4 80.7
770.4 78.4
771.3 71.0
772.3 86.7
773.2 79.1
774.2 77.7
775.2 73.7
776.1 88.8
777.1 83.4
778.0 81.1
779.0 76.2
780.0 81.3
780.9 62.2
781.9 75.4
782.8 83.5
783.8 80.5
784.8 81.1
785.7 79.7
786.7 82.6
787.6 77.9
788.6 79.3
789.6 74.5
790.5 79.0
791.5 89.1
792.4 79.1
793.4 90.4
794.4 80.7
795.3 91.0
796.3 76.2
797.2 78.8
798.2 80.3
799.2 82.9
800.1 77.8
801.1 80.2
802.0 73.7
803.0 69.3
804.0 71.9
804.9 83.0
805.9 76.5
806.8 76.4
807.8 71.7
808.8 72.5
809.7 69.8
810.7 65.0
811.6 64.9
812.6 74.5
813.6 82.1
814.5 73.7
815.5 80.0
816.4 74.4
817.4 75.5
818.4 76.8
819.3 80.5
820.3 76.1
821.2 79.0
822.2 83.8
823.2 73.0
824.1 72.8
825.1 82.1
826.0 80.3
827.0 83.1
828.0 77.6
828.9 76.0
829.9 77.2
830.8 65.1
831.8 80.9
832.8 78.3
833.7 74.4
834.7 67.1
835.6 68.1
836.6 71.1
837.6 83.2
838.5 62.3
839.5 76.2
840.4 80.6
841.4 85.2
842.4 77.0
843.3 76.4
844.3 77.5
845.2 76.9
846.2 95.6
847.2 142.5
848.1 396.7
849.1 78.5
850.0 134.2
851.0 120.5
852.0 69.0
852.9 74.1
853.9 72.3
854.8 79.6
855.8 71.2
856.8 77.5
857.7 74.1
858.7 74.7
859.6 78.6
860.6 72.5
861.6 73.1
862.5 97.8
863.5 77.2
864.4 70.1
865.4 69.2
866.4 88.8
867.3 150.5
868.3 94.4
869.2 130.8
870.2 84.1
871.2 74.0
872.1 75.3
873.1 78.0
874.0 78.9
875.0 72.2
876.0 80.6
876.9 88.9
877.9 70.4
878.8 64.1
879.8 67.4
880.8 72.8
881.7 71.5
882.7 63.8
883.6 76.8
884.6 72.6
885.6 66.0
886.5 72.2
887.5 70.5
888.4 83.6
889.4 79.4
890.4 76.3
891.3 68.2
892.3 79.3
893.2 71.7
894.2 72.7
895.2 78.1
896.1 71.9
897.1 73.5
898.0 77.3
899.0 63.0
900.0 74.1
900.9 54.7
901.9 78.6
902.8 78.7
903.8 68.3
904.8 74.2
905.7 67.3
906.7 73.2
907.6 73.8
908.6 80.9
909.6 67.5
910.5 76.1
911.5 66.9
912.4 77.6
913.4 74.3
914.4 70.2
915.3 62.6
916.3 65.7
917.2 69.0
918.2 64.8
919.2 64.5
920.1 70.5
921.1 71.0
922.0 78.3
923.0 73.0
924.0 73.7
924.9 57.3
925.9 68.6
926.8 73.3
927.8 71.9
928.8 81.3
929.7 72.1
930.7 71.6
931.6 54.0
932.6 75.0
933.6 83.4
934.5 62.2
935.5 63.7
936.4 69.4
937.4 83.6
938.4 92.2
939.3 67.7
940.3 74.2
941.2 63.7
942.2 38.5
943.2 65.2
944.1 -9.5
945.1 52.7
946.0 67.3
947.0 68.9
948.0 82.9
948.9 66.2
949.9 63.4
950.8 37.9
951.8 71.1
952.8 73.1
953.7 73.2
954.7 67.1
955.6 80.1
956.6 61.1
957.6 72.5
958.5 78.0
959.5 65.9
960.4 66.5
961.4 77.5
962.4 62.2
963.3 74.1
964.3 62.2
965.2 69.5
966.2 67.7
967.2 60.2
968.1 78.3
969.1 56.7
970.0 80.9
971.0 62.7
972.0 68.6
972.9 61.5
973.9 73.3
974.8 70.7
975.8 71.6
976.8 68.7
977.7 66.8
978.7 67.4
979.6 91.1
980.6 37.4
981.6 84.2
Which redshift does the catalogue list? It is 0.291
